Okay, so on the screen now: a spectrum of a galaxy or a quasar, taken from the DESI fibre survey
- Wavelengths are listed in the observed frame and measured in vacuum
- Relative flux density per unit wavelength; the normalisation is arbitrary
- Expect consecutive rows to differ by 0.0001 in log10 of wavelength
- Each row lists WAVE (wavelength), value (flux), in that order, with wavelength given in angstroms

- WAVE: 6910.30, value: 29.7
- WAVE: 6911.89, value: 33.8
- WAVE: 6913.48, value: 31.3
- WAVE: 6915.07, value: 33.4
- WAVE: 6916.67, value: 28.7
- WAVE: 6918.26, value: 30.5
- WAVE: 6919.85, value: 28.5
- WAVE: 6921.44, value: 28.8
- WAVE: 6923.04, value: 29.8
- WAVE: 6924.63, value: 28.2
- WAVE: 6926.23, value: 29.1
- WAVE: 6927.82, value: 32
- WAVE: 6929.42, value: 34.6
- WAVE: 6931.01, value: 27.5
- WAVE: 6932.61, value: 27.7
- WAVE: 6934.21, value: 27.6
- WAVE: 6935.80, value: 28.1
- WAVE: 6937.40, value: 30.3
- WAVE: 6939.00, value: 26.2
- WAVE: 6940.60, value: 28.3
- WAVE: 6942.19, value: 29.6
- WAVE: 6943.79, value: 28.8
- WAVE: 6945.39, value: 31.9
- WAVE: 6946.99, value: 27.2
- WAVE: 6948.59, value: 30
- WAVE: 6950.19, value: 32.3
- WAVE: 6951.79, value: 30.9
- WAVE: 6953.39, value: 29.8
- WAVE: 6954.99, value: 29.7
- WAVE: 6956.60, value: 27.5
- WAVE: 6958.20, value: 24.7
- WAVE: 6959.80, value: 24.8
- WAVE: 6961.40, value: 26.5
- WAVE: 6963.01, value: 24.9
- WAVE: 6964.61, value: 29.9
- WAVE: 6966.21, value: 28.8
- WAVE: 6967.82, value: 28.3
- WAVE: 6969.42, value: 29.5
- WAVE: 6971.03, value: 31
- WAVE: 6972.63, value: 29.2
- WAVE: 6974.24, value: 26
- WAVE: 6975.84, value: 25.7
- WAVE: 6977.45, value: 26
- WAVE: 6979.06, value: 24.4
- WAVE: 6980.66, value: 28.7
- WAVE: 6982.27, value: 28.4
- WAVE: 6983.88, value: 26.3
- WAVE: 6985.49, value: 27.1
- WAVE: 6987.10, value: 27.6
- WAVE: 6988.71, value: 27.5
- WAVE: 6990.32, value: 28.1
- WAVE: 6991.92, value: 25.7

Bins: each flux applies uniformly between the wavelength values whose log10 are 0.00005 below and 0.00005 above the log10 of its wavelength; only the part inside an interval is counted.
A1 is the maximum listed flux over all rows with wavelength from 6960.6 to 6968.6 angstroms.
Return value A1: 29.9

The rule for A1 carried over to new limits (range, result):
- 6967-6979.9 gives 31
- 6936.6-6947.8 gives 31.9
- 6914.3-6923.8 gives 33.4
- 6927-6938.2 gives 34.6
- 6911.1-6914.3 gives 33.8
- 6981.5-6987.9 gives 28.4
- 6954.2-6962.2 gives 29.7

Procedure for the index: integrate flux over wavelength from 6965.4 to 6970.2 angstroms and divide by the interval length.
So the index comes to 28.9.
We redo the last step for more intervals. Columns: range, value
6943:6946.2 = 30.3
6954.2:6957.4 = 28.5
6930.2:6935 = 27.6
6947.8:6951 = 31.2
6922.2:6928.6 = 29.8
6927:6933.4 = 30.5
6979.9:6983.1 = 28.5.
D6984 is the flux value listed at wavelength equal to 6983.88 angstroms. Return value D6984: 26.3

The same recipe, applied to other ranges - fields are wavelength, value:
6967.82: 28.3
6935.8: 28.1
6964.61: 29.9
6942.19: 29.6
